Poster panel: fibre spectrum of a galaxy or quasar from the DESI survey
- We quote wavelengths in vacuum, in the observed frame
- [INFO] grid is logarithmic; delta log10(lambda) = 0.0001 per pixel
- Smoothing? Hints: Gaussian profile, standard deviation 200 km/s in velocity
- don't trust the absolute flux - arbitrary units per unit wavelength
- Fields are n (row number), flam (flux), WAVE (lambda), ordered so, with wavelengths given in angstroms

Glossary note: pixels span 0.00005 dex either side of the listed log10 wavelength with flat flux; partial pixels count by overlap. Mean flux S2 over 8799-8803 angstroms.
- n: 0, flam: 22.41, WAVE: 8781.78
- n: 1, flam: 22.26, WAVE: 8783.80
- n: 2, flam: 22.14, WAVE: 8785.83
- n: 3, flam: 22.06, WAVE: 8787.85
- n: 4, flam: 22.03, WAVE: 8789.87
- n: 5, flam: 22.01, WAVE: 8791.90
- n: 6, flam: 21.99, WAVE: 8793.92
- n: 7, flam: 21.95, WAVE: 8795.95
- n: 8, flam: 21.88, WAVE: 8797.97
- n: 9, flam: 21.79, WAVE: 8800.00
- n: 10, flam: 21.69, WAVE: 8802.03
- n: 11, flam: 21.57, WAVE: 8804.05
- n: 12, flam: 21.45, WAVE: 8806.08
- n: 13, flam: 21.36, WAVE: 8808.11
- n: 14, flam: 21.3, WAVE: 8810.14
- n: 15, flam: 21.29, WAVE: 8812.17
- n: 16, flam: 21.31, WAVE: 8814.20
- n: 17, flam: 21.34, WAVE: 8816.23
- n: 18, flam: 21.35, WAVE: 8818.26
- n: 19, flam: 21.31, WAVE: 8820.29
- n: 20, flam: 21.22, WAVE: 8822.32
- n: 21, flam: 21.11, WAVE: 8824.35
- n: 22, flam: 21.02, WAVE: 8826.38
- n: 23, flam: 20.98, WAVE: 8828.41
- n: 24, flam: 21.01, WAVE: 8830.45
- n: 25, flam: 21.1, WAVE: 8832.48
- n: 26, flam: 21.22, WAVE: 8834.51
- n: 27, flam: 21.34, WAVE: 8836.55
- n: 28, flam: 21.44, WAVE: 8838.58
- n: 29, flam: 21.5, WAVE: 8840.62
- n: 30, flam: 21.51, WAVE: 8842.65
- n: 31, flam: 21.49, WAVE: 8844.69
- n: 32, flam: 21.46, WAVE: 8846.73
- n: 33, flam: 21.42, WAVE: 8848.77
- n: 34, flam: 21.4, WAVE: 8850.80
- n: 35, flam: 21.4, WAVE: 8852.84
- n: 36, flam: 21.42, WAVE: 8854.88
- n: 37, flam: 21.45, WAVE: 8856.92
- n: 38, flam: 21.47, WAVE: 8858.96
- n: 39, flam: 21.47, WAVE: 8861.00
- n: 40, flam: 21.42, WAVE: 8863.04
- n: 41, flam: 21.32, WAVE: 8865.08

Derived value 21.7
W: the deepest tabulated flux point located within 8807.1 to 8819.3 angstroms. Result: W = 21.29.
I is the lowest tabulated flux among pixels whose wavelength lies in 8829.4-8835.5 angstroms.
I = 21.01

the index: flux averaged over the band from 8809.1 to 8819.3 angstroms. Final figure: 21.3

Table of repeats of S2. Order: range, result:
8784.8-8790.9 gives 22.1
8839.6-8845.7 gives 21.5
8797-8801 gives 21.8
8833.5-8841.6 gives 21.4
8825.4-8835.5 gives 21.1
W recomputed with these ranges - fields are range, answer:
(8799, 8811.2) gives 21.3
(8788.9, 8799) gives 21.88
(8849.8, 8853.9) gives 21.4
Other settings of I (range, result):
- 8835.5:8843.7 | 21.34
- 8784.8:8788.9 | 22.06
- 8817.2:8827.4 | 21.02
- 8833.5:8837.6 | 21.22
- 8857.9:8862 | 21.47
